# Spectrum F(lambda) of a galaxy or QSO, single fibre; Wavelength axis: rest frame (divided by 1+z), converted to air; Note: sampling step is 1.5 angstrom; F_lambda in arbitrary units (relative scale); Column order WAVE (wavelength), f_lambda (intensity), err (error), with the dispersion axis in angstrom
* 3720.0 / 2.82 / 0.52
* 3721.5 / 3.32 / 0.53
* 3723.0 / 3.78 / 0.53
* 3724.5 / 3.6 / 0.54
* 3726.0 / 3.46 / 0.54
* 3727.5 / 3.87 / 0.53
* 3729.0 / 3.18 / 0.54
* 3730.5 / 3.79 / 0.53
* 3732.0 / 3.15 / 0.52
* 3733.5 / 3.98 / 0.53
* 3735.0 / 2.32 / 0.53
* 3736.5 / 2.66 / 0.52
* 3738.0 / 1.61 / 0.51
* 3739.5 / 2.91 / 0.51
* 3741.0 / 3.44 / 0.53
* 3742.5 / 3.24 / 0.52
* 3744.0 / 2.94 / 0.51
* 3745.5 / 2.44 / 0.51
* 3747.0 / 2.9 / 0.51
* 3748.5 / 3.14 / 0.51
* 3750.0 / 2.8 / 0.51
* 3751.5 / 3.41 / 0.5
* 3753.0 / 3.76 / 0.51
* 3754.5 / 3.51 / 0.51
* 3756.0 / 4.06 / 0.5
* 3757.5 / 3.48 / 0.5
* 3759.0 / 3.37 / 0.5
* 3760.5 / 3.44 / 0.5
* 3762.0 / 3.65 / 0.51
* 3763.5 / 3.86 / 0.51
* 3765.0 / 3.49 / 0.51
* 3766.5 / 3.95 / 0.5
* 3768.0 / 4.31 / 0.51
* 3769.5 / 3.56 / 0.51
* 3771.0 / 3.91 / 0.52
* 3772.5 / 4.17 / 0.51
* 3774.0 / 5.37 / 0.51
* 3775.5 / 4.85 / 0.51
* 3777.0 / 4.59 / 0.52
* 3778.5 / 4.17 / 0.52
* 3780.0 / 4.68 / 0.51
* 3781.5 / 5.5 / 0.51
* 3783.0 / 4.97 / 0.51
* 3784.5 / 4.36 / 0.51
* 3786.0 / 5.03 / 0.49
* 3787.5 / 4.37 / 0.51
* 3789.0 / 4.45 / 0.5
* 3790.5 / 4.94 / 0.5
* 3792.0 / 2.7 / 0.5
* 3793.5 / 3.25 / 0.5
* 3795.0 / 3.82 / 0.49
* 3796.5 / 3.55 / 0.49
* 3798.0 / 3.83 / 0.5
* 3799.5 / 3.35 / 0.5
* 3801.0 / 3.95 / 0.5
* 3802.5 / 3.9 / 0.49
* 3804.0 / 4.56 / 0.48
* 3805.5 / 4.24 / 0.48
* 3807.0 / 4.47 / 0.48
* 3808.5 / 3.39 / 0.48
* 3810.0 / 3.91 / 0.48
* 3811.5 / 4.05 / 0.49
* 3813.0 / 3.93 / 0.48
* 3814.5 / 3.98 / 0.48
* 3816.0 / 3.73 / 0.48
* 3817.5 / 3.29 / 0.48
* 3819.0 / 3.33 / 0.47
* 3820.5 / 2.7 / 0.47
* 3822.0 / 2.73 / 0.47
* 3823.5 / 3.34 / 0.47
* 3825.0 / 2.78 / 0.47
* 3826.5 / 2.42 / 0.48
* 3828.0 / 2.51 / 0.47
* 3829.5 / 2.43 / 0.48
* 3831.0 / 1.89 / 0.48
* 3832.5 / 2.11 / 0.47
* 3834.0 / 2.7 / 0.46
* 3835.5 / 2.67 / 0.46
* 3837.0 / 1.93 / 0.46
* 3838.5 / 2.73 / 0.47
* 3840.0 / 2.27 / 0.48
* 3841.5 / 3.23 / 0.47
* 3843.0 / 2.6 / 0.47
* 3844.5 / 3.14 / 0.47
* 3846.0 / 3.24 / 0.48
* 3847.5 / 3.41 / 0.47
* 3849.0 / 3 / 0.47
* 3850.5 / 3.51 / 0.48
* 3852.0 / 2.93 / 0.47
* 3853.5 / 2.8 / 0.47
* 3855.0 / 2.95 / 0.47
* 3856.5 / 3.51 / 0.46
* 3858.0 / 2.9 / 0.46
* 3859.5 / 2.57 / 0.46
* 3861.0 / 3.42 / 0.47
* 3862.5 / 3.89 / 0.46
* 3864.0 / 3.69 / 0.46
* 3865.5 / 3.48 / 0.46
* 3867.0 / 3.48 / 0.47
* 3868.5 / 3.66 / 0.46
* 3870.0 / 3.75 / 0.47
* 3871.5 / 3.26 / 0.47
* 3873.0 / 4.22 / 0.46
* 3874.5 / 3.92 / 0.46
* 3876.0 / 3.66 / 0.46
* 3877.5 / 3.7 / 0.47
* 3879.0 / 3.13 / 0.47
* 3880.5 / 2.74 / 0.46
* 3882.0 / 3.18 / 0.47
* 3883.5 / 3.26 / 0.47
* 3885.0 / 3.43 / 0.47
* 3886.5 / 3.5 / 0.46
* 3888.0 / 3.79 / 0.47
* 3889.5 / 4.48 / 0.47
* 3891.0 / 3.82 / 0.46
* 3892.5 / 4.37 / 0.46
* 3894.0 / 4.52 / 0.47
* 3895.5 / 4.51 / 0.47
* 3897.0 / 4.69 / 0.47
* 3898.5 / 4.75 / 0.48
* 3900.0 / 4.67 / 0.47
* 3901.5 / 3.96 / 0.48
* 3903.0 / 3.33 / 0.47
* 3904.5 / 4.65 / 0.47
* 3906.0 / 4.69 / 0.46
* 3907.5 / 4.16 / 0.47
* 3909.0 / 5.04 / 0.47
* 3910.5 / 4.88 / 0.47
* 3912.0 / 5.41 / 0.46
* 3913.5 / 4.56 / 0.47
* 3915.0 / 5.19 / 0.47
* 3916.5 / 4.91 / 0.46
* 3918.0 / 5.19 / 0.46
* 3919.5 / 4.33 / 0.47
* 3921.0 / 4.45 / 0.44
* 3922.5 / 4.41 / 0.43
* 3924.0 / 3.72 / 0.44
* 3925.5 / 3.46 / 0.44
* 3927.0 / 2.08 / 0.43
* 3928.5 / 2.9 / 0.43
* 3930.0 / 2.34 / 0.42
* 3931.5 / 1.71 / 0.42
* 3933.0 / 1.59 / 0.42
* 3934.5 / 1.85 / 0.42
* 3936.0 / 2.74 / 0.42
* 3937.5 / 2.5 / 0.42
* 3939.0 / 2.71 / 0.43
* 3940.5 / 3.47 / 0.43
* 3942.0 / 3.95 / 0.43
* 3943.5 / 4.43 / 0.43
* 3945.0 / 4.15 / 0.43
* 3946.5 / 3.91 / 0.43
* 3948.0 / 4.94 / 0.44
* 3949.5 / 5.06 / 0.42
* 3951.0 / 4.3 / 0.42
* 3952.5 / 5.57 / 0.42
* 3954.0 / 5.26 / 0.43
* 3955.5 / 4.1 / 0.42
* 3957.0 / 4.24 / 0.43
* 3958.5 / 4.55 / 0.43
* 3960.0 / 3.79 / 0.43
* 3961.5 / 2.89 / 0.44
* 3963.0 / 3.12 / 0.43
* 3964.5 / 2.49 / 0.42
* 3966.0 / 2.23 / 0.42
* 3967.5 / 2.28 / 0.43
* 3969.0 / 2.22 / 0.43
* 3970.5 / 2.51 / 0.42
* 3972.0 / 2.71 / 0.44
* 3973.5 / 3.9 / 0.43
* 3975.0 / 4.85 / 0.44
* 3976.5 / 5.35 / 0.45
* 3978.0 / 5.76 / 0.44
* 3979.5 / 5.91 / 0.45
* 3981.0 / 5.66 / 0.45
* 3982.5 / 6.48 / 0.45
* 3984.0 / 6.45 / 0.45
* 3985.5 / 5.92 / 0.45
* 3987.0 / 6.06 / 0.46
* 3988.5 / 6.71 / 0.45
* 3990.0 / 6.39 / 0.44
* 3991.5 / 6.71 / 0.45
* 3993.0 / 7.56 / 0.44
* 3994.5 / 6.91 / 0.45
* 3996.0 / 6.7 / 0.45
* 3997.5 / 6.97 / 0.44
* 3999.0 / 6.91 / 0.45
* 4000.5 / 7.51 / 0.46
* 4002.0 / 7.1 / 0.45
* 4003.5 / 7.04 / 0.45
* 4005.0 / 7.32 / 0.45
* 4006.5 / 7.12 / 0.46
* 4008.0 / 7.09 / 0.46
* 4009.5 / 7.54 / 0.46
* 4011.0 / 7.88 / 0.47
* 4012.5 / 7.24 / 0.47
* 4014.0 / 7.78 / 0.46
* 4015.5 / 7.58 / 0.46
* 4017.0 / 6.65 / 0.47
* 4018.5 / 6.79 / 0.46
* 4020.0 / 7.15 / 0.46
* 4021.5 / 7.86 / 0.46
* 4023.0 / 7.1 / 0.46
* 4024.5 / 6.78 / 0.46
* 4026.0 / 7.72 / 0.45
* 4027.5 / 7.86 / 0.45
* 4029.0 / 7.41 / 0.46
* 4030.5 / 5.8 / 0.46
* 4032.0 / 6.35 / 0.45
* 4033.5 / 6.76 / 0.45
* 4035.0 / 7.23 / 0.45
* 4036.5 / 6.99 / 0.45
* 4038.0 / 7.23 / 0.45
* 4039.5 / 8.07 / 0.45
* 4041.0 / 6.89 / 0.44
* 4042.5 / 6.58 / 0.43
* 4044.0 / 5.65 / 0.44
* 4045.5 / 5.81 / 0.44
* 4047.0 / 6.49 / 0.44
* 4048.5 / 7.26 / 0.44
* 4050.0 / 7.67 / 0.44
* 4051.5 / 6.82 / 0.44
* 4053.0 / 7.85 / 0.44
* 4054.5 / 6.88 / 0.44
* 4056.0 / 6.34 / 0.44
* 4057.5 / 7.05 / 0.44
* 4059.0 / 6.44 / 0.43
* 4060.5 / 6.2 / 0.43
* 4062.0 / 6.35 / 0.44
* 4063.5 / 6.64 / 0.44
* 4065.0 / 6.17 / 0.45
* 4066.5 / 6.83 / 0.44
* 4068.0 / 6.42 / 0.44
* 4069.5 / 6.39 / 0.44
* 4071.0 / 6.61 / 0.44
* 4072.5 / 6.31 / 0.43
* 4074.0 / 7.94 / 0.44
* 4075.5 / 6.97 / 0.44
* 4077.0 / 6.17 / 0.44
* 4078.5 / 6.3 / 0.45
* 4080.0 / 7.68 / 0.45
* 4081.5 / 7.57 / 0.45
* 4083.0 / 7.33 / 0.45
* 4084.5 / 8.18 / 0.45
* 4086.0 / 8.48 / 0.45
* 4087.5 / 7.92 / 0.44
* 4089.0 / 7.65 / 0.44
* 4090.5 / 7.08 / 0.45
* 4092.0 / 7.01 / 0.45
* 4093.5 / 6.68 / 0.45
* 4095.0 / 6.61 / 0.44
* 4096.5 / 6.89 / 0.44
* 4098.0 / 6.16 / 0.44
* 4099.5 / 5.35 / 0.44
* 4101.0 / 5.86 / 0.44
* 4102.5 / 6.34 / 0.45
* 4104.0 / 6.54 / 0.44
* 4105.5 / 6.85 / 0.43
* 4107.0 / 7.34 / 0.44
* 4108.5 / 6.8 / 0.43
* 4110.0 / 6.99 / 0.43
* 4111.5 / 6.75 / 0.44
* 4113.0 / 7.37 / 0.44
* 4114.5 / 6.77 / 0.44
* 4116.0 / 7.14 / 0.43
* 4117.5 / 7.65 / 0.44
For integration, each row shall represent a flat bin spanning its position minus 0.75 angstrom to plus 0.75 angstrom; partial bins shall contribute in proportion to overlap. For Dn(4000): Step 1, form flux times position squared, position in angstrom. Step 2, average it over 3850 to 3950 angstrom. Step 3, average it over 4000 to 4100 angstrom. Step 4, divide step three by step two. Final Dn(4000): 2.0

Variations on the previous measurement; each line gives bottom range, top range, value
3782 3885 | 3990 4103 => 2.28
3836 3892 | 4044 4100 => 2.31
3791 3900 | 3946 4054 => 1.92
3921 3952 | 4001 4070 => 2.18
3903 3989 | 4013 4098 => 1.80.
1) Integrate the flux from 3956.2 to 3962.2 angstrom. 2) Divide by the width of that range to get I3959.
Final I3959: 3.88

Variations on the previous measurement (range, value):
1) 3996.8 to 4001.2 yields 7.13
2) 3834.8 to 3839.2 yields 2.44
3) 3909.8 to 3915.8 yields 5.01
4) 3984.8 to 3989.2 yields 6.23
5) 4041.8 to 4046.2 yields 6.01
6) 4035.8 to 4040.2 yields 7.43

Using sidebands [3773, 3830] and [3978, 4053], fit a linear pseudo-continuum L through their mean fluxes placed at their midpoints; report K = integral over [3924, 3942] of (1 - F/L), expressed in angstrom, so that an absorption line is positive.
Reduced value 9.9 angstrom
